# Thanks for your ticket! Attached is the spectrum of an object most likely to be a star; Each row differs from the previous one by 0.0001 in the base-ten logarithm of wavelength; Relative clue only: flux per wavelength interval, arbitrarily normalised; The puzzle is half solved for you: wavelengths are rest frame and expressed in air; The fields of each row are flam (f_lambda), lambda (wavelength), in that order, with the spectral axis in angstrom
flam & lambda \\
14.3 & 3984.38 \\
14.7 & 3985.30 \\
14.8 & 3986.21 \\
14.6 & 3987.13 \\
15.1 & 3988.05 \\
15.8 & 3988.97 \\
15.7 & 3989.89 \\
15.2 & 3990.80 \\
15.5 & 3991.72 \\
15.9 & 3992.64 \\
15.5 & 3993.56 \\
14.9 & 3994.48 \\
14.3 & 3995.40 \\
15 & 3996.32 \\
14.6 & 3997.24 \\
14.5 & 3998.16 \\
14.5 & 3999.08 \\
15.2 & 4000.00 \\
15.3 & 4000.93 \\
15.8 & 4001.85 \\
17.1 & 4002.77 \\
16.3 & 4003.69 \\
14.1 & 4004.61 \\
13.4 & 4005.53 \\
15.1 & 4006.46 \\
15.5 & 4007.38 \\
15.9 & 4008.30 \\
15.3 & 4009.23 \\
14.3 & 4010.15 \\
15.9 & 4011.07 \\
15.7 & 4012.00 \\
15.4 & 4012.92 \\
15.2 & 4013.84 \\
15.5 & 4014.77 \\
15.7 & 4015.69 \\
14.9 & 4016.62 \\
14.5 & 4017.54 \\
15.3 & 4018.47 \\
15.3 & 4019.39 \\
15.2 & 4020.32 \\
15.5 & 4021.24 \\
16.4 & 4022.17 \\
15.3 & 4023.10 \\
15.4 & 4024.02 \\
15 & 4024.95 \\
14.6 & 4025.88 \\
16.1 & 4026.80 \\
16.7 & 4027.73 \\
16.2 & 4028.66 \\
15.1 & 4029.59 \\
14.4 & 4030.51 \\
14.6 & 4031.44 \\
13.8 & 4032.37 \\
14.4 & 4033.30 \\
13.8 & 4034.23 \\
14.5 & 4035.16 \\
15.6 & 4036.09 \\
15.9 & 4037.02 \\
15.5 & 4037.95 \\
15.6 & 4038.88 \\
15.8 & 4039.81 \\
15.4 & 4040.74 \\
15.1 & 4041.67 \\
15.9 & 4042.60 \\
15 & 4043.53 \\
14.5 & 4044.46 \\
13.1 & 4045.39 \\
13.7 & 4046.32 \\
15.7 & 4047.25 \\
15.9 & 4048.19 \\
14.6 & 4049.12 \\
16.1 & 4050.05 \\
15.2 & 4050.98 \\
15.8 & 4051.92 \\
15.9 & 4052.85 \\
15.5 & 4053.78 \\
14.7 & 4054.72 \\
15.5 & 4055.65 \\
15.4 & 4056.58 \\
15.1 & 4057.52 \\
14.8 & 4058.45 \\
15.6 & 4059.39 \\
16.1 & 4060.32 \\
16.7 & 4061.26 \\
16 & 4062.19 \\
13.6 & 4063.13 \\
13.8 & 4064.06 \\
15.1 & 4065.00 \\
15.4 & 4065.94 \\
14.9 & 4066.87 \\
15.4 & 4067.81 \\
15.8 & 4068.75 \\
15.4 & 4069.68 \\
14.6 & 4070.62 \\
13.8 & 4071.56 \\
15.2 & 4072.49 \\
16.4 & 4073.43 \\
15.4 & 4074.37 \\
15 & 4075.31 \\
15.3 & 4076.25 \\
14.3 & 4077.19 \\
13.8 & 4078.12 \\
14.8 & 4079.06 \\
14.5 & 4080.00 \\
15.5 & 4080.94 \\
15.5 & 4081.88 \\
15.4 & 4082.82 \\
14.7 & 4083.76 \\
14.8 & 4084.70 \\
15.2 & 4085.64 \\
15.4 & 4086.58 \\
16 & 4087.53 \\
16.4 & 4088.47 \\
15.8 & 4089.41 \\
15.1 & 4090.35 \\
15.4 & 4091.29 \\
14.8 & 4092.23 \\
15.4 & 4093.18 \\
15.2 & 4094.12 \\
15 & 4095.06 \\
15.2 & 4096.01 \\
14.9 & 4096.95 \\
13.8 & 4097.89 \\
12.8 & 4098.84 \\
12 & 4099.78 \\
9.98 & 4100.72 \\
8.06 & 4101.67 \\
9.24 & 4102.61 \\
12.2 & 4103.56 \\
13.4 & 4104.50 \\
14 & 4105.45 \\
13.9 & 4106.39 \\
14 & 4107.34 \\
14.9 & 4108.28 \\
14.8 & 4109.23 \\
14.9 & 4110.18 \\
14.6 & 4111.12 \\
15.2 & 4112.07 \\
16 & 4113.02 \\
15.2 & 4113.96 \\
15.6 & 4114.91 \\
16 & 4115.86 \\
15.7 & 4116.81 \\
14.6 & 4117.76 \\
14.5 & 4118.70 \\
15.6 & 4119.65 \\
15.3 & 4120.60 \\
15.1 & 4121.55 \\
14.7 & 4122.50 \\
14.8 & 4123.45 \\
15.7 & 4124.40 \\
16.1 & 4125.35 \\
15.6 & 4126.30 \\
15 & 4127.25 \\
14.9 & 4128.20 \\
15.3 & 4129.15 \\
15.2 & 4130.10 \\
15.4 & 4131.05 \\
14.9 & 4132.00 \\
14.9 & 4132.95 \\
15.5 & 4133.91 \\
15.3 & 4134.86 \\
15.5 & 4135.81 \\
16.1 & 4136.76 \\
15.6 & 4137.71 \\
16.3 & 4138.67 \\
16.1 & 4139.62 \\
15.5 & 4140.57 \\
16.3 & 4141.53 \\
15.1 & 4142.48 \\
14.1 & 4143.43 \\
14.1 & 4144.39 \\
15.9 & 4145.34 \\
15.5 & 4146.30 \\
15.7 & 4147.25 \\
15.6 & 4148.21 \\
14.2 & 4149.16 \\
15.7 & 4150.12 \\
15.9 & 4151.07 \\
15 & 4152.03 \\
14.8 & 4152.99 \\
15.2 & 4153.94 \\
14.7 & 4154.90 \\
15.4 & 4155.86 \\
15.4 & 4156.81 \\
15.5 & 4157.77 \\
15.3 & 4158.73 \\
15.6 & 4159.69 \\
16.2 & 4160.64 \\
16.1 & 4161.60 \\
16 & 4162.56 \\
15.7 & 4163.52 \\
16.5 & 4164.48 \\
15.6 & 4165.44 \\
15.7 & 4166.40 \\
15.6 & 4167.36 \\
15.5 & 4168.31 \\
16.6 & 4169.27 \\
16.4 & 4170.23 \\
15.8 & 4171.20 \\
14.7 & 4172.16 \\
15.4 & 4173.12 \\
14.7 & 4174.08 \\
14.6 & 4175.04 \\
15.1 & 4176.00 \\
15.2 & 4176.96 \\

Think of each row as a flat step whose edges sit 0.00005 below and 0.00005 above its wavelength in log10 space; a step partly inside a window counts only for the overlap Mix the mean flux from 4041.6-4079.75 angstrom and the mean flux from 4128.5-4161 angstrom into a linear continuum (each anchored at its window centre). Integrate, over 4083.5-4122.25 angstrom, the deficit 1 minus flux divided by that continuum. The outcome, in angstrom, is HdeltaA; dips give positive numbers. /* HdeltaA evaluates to 2.1 angstrom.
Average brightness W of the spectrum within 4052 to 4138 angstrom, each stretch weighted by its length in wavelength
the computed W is 14.9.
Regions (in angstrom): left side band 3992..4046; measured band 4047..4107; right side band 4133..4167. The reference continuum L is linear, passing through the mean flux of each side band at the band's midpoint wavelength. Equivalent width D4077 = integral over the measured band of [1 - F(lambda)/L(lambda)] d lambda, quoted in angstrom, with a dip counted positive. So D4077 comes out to 2.4 angstrom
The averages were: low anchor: 15.2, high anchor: 15.5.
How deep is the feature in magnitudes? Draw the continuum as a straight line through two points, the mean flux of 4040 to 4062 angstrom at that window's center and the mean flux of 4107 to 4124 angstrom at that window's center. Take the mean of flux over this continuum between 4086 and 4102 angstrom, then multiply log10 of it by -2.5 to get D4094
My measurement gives 0.07 mag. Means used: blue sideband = 15.3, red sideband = 15.1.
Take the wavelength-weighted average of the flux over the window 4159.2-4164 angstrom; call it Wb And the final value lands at 15.9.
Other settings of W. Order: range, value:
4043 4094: 15.2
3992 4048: 15.2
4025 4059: 15.2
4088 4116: 14.1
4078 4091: 15.2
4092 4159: 14.8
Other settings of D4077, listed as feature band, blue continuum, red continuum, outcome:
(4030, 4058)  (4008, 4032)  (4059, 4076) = 0.4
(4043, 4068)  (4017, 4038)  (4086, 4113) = -0.7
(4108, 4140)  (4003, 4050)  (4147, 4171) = 0.3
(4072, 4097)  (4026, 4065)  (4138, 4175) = 0.1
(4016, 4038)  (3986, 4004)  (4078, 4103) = -0.3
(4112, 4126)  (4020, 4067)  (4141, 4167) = 0.0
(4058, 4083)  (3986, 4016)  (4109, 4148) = 0.3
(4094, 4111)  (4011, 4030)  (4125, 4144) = 2.4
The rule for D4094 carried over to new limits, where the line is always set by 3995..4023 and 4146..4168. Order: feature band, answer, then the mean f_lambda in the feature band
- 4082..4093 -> 0.002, 15.4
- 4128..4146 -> 0.007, 15.4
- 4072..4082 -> 0.022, 15.1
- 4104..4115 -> 0.054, 14.7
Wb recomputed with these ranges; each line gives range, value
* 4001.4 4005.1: 15.8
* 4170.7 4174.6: 15.1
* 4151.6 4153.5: 14.9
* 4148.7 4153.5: 15.1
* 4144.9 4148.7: 15.7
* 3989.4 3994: 15.6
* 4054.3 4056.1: 15.1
